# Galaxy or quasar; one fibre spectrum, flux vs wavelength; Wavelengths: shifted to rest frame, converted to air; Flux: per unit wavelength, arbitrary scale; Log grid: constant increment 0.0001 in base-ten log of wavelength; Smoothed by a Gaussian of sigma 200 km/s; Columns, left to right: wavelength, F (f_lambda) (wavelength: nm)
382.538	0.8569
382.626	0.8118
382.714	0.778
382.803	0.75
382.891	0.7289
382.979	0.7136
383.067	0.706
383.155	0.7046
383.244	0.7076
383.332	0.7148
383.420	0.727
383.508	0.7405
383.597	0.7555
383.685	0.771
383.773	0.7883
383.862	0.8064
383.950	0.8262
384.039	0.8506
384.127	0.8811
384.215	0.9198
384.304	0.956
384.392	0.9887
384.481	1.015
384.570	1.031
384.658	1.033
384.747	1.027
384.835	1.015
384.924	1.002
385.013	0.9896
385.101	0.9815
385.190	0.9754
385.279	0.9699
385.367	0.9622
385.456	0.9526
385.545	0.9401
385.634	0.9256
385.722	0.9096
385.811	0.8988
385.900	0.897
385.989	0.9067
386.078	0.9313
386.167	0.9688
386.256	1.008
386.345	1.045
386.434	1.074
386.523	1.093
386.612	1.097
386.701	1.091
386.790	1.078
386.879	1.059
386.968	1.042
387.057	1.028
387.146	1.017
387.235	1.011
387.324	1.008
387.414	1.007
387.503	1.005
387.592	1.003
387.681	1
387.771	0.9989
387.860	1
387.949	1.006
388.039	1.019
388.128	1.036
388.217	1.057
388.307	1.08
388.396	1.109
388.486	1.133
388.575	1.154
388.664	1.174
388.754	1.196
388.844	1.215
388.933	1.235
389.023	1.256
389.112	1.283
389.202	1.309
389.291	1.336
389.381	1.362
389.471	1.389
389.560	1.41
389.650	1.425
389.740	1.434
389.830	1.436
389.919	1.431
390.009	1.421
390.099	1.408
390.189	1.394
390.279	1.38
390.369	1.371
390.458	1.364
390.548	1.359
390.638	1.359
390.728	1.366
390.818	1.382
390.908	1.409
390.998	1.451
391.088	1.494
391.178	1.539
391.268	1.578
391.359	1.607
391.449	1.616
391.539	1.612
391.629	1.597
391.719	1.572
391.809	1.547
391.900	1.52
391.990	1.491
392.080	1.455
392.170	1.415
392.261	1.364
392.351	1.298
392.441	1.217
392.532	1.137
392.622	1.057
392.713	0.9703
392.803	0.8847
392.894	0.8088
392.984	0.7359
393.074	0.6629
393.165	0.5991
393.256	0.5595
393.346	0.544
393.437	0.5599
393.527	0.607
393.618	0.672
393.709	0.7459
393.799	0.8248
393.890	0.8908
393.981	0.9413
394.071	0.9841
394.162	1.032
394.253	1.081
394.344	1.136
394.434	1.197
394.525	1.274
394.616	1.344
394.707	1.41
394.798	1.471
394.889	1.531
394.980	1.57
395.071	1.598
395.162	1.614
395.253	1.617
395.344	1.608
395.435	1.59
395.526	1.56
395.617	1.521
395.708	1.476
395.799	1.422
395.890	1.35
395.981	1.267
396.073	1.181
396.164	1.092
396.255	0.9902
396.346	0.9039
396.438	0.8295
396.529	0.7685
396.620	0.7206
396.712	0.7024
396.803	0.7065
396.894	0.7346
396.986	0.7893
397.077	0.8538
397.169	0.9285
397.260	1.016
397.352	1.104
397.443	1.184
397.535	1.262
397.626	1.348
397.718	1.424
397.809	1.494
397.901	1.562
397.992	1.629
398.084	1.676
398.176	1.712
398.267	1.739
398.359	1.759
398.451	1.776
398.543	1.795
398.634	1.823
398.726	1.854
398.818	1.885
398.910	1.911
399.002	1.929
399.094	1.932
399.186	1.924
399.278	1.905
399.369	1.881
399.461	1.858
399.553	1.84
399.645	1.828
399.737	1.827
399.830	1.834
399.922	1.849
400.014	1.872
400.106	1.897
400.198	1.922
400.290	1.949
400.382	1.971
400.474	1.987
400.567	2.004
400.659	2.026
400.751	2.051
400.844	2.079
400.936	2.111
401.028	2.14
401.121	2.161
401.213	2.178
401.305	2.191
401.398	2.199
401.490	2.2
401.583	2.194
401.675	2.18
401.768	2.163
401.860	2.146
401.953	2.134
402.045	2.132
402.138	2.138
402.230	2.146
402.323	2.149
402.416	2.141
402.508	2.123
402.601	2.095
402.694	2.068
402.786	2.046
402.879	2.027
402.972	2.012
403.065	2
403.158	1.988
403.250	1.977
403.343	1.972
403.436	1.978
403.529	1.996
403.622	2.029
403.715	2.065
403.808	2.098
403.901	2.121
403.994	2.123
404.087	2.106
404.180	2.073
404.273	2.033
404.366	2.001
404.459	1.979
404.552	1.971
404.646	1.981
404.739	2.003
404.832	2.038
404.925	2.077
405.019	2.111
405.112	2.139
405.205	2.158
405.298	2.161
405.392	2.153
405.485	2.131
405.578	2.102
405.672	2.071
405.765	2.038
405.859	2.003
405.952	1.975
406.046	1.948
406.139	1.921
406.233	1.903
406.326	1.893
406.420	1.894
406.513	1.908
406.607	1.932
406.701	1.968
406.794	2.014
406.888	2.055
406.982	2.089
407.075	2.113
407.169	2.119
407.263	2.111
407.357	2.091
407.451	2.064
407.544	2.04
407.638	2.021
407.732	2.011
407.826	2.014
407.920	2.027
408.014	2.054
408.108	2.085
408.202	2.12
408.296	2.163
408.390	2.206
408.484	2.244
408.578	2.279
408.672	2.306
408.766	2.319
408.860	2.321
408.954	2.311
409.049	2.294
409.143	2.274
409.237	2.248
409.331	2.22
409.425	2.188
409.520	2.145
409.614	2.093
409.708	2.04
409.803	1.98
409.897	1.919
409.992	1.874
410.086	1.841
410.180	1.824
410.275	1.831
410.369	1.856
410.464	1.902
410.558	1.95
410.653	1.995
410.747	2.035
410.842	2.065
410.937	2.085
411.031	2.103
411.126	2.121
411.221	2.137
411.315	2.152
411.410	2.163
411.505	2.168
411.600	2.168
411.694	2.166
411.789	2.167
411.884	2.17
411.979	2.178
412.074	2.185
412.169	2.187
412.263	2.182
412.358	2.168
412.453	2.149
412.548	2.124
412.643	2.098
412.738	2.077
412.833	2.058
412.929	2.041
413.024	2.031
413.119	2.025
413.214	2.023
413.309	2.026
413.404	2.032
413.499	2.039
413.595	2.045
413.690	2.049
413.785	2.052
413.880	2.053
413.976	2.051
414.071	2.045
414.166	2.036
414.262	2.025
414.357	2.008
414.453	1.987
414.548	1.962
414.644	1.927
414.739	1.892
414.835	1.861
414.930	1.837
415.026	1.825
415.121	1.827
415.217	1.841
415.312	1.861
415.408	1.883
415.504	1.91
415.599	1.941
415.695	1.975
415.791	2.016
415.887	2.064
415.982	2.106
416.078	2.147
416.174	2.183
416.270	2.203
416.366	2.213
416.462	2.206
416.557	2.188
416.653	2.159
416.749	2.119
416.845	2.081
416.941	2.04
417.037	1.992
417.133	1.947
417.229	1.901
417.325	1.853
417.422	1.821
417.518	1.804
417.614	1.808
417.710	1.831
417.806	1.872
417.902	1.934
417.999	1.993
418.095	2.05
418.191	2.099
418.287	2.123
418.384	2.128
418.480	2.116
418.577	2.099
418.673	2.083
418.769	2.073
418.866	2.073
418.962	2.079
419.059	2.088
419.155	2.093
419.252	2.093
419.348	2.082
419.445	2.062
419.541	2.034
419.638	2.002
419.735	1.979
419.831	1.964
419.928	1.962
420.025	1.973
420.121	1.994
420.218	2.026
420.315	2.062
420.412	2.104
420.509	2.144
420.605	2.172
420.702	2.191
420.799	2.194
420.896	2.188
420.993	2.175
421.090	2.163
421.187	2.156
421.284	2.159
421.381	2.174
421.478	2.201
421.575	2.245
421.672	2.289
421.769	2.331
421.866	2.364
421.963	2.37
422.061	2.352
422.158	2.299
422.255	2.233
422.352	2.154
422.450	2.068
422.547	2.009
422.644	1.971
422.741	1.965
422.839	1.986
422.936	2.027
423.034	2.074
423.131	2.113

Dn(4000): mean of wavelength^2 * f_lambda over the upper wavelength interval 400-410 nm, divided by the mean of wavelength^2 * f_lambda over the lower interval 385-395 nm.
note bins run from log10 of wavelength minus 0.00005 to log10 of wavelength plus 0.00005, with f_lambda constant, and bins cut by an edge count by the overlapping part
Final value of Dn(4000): 1.94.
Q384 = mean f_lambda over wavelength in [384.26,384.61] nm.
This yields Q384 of 0.996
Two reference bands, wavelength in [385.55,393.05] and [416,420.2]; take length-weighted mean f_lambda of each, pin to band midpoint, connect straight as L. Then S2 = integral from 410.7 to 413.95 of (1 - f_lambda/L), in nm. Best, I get -0.40 nm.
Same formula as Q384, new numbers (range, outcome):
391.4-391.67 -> 1.61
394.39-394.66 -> 1.27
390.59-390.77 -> 1.36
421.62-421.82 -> 2.31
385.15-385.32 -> 0.971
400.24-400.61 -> 1.98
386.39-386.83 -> 1.09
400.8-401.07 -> 2.11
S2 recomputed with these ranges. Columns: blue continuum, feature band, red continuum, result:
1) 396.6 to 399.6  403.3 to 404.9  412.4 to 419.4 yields -0.36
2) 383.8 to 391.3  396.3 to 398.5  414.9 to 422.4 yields 0.37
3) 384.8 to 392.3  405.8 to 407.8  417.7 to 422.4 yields -0.31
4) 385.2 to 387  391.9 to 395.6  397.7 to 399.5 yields 0.86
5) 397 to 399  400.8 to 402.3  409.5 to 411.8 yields -0.45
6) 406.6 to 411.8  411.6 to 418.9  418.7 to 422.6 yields 0.28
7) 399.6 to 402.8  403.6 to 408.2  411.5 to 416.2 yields 0.02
